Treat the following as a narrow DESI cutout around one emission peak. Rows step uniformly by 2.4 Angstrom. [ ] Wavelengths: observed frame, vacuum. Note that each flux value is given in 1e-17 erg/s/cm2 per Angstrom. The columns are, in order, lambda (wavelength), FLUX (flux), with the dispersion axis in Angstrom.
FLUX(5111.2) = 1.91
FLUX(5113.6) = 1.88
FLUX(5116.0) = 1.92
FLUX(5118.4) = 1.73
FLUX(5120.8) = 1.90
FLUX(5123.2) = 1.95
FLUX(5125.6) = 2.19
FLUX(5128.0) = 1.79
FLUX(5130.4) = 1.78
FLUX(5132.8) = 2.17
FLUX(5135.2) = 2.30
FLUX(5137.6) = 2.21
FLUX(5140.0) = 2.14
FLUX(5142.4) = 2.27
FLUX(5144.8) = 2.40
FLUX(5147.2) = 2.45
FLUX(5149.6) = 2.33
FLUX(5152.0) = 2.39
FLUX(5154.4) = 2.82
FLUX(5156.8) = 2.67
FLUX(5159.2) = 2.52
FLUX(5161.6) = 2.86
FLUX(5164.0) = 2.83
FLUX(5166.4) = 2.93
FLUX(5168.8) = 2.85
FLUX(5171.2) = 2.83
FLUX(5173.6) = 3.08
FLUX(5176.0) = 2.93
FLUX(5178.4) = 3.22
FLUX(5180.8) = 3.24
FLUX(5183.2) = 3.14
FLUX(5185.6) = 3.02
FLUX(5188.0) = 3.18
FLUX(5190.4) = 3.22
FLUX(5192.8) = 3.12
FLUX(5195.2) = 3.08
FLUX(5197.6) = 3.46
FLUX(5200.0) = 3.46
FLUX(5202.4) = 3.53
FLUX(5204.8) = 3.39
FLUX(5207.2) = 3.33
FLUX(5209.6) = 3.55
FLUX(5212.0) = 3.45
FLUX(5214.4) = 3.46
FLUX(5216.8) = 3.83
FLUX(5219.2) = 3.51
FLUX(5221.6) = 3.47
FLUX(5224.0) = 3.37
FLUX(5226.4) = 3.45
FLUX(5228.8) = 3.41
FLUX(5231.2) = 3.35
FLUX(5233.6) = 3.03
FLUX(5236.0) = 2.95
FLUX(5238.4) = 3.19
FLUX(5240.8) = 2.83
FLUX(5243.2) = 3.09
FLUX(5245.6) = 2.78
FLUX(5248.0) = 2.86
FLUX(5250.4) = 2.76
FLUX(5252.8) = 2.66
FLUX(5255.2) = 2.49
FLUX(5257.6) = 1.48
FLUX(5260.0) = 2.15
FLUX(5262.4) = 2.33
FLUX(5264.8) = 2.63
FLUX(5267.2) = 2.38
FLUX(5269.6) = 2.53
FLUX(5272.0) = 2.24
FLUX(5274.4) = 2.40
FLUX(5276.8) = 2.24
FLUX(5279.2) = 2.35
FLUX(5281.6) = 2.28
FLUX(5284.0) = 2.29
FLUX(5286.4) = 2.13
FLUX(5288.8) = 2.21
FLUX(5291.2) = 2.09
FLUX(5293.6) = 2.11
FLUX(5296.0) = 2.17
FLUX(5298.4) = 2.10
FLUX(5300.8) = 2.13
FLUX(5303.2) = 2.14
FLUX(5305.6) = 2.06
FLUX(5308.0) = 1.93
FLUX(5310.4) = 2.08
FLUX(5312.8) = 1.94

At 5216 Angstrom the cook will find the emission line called C IV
